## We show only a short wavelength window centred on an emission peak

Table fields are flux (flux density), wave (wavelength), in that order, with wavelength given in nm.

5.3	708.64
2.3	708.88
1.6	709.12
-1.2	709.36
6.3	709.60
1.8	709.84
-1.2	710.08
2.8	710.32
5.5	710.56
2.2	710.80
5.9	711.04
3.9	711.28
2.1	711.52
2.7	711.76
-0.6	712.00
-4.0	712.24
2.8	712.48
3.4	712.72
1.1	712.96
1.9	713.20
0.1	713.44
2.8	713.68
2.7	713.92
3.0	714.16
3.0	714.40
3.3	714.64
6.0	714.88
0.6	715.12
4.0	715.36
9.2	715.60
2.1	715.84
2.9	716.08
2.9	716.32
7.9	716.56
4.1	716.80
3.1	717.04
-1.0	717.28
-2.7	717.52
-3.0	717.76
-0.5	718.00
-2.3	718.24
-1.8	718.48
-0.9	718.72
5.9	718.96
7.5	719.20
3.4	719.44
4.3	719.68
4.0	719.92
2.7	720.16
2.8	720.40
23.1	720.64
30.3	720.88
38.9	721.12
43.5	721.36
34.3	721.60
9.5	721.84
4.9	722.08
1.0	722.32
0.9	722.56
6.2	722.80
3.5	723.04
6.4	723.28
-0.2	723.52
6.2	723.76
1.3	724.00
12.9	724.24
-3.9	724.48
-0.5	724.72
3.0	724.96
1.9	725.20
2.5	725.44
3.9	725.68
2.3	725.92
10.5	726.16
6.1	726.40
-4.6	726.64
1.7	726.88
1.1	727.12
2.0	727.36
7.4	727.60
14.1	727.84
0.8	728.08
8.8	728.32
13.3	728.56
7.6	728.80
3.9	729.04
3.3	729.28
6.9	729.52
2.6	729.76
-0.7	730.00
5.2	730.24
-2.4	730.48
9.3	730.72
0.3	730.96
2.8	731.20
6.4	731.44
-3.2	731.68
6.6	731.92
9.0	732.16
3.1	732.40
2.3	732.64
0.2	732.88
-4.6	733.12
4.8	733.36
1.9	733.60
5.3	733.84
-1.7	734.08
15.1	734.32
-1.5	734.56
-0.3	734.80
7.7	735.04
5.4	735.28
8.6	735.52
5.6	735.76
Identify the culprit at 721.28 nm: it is [O II] 3727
